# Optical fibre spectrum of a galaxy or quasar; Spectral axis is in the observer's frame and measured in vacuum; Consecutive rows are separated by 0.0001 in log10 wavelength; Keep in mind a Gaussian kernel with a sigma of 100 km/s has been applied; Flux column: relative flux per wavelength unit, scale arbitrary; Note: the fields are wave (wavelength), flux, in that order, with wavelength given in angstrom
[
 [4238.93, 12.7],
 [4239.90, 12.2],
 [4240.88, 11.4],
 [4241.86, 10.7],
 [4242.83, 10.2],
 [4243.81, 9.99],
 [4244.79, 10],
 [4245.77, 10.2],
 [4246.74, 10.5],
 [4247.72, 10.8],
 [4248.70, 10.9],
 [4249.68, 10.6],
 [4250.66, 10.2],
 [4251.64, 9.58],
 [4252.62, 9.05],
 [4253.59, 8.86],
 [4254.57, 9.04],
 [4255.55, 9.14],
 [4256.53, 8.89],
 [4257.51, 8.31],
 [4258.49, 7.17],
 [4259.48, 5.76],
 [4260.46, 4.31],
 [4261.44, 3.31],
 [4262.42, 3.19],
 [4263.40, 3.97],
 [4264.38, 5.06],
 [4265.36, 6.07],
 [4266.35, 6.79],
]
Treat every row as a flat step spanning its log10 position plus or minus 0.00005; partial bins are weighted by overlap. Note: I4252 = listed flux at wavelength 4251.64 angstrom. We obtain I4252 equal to 9.58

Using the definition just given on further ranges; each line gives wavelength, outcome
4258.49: 7.17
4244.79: 10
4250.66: 10.2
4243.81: 9.99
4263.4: 3.97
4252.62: 9.05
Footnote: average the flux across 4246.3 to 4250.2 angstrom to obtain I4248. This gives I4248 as 10.7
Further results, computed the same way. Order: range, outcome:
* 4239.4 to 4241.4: 11.8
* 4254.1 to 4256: 9.09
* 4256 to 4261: 6.86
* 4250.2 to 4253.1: 9.6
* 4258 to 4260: 6.41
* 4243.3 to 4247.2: 10.2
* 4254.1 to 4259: 8.49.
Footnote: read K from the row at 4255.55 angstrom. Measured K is 9.14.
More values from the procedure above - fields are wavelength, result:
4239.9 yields 12.2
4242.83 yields 10.2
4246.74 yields 10.5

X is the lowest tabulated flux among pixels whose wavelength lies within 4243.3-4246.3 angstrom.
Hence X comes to 9.99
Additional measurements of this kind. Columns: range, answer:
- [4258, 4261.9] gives 3.31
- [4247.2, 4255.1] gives 8.86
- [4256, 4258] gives 8.31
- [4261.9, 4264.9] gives 3.19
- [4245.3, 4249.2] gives 10.2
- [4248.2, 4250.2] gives 10.6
